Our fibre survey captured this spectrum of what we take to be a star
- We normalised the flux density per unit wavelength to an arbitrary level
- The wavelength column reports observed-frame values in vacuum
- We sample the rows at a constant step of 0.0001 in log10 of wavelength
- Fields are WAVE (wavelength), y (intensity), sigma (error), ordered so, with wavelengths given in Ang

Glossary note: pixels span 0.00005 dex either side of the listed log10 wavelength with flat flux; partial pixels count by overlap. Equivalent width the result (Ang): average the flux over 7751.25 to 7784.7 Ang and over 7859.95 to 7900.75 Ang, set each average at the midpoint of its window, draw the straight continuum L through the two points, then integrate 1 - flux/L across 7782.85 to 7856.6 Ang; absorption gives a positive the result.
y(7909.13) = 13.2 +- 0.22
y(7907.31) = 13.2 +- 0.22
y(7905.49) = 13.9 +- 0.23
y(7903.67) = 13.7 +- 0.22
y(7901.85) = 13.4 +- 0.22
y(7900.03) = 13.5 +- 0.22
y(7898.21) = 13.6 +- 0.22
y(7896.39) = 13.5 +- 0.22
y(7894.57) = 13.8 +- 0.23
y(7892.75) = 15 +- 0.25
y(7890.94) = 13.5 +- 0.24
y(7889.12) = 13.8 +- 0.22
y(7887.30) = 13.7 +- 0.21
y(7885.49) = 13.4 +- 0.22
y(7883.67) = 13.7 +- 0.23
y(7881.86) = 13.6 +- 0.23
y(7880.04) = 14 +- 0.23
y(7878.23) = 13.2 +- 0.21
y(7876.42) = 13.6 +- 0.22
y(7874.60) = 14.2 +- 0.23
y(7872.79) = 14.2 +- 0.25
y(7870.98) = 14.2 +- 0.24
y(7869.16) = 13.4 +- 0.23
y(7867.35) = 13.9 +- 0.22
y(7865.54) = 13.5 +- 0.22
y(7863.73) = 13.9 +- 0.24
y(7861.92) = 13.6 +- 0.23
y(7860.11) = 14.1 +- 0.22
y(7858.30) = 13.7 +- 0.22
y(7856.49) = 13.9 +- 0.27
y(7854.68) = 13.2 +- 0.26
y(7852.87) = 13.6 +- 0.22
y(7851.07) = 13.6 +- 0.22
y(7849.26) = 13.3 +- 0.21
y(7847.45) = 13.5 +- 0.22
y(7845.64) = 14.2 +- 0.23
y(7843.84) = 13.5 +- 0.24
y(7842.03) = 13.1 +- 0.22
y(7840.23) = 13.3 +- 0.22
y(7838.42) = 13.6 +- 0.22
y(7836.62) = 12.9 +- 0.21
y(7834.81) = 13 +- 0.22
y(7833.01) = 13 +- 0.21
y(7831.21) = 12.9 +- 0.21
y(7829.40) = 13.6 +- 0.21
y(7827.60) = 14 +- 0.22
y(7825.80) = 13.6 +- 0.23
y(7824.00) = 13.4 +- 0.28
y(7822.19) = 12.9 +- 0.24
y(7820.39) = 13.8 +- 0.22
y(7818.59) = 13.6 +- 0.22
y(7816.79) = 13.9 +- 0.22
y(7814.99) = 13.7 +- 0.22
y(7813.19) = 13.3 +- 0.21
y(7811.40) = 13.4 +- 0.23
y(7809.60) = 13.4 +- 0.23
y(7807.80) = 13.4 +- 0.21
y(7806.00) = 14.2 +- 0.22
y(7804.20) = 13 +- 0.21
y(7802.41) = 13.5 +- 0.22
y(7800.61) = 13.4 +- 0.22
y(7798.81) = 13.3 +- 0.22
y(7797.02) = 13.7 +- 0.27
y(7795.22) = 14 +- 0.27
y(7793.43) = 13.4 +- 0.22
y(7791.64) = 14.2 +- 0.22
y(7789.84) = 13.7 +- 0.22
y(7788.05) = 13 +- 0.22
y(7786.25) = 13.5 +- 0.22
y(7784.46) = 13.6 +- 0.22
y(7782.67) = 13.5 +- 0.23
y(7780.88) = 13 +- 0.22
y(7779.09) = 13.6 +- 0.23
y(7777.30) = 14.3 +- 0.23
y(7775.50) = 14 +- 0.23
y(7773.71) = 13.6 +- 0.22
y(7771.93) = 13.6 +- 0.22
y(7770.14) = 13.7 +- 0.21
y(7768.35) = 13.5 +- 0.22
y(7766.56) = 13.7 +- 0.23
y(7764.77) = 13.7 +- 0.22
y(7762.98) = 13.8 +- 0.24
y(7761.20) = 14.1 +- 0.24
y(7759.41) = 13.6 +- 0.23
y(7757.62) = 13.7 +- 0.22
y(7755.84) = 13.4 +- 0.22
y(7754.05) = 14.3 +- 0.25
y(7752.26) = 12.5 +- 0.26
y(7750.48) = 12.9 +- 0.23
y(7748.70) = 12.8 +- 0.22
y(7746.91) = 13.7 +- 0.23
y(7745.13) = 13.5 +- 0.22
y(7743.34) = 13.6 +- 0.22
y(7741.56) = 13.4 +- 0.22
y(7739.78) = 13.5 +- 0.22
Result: 1.2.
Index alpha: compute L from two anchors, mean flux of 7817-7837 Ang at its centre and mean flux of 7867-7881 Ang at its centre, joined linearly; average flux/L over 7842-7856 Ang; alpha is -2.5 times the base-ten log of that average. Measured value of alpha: 0.00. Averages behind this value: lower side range 13.4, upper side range 13.8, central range 13.5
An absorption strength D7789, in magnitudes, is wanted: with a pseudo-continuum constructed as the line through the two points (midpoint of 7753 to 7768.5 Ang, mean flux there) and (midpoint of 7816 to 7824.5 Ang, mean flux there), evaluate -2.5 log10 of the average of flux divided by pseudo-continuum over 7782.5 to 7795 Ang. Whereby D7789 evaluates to 0.00 mag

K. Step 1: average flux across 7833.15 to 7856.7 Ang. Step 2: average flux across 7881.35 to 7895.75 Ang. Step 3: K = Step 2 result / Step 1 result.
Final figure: 1.0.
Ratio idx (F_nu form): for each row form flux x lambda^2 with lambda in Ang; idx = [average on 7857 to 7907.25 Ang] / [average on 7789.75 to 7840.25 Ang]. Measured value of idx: 1.04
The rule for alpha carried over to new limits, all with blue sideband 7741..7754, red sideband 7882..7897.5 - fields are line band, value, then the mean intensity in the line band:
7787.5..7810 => -0.009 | 13.6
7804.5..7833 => 0.001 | 13.5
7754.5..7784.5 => -0.027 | 13.7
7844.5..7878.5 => -0.004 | 13.7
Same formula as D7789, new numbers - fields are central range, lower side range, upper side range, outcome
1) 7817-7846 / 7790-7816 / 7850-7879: 0.020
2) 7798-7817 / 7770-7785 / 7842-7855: 0.010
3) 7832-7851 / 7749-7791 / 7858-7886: 0.029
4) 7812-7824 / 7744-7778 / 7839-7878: 0.010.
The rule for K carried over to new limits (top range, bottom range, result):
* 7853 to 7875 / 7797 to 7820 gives 1.02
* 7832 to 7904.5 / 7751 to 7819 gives 1.00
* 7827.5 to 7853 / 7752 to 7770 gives 0.98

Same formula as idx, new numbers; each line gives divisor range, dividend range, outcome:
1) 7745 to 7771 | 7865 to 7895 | 1.05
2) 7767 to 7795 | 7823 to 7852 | 1.00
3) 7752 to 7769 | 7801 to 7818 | 1.00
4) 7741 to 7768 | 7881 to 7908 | 1.05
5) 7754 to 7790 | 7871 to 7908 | 1.04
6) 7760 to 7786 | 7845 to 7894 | 1.03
